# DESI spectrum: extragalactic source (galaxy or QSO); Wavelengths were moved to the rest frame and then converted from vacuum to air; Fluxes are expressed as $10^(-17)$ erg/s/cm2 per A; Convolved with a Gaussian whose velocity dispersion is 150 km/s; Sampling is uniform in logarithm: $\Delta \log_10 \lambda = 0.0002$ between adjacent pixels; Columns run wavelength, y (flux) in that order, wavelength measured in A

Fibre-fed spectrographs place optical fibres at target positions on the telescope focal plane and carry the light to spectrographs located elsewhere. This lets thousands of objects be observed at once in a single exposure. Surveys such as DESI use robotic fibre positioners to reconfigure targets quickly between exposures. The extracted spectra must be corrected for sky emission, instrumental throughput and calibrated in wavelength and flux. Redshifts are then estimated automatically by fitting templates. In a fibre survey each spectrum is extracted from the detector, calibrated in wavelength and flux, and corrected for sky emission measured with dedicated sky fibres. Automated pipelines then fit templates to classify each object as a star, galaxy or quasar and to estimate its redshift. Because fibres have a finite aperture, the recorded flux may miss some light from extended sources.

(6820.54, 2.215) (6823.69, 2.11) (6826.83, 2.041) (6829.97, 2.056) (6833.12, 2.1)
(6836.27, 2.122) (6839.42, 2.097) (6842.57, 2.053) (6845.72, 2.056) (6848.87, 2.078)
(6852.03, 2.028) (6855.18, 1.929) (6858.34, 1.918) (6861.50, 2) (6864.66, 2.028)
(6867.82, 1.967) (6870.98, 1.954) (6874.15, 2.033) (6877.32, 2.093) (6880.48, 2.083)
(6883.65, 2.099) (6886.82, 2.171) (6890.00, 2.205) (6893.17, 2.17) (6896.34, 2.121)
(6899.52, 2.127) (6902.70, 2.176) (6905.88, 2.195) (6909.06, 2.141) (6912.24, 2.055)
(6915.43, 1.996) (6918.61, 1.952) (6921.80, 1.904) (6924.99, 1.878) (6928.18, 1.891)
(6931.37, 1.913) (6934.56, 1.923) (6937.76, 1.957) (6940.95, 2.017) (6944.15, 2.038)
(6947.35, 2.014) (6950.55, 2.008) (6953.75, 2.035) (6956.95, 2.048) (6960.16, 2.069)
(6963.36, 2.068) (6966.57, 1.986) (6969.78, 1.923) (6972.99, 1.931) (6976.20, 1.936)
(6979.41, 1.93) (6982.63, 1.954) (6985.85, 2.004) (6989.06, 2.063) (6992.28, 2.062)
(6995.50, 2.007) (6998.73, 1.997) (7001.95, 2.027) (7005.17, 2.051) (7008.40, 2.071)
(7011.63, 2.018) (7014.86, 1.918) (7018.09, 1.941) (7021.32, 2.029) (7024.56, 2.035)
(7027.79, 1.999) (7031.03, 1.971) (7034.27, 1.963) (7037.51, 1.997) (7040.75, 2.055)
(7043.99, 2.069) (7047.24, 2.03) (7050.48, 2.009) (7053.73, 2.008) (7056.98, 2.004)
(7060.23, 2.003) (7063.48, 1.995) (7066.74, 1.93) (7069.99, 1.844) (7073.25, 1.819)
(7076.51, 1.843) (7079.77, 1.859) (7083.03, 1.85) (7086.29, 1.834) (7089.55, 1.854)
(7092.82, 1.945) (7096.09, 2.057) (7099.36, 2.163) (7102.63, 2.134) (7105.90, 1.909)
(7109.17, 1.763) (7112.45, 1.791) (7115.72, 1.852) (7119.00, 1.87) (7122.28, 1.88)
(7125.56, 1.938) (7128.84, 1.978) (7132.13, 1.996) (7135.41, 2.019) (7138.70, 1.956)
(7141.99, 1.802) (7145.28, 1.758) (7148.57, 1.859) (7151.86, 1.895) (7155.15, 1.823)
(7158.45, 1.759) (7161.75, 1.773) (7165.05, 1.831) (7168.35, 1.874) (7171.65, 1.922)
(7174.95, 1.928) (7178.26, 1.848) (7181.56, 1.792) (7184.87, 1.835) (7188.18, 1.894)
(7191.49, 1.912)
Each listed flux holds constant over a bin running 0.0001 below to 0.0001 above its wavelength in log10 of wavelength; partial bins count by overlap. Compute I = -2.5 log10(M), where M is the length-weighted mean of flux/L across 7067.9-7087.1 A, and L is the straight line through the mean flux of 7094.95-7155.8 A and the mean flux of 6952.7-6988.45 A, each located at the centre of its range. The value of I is 0.055 mag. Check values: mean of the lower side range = 1.99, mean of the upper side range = 1.92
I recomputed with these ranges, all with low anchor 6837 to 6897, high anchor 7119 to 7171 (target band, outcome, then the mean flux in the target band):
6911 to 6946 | 0.034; 1.96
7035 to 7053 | -0.047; 2.03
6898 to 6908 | -0.068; 2.16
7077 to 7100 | -0.006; 1.92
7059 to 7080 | 0.015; 1.9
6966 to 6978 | 0.027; 1.94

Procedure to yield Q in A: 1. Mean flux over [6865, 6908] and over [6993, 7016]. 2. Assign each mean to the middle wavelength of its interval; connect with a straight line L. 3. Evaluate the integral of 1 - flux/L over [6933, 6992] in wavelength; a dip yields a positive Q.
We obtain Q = 1.5 A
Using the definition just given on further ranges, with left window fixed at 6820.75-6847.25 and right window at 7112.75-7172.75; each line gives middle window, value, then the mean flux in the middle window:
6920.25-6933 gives 0.8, 1.9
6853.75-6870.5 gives 0.8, 1.97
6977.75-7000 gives -0.3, 2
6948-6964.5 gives -0.3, 2.04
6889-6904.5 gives -0.9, 2.16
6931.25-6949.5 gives 0.3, 1.98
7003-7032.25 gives -0.7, 2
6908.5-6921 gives 0.1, 2.02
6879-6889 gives -0.3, 2.12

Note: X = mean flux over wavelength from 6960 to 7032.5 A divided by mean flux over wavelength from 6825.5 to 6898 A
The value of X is 1.0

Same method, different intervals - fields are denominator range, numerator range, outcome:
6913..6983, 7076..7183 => 0.96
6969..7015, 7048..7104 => 0.98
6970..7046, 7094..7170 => 0.95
